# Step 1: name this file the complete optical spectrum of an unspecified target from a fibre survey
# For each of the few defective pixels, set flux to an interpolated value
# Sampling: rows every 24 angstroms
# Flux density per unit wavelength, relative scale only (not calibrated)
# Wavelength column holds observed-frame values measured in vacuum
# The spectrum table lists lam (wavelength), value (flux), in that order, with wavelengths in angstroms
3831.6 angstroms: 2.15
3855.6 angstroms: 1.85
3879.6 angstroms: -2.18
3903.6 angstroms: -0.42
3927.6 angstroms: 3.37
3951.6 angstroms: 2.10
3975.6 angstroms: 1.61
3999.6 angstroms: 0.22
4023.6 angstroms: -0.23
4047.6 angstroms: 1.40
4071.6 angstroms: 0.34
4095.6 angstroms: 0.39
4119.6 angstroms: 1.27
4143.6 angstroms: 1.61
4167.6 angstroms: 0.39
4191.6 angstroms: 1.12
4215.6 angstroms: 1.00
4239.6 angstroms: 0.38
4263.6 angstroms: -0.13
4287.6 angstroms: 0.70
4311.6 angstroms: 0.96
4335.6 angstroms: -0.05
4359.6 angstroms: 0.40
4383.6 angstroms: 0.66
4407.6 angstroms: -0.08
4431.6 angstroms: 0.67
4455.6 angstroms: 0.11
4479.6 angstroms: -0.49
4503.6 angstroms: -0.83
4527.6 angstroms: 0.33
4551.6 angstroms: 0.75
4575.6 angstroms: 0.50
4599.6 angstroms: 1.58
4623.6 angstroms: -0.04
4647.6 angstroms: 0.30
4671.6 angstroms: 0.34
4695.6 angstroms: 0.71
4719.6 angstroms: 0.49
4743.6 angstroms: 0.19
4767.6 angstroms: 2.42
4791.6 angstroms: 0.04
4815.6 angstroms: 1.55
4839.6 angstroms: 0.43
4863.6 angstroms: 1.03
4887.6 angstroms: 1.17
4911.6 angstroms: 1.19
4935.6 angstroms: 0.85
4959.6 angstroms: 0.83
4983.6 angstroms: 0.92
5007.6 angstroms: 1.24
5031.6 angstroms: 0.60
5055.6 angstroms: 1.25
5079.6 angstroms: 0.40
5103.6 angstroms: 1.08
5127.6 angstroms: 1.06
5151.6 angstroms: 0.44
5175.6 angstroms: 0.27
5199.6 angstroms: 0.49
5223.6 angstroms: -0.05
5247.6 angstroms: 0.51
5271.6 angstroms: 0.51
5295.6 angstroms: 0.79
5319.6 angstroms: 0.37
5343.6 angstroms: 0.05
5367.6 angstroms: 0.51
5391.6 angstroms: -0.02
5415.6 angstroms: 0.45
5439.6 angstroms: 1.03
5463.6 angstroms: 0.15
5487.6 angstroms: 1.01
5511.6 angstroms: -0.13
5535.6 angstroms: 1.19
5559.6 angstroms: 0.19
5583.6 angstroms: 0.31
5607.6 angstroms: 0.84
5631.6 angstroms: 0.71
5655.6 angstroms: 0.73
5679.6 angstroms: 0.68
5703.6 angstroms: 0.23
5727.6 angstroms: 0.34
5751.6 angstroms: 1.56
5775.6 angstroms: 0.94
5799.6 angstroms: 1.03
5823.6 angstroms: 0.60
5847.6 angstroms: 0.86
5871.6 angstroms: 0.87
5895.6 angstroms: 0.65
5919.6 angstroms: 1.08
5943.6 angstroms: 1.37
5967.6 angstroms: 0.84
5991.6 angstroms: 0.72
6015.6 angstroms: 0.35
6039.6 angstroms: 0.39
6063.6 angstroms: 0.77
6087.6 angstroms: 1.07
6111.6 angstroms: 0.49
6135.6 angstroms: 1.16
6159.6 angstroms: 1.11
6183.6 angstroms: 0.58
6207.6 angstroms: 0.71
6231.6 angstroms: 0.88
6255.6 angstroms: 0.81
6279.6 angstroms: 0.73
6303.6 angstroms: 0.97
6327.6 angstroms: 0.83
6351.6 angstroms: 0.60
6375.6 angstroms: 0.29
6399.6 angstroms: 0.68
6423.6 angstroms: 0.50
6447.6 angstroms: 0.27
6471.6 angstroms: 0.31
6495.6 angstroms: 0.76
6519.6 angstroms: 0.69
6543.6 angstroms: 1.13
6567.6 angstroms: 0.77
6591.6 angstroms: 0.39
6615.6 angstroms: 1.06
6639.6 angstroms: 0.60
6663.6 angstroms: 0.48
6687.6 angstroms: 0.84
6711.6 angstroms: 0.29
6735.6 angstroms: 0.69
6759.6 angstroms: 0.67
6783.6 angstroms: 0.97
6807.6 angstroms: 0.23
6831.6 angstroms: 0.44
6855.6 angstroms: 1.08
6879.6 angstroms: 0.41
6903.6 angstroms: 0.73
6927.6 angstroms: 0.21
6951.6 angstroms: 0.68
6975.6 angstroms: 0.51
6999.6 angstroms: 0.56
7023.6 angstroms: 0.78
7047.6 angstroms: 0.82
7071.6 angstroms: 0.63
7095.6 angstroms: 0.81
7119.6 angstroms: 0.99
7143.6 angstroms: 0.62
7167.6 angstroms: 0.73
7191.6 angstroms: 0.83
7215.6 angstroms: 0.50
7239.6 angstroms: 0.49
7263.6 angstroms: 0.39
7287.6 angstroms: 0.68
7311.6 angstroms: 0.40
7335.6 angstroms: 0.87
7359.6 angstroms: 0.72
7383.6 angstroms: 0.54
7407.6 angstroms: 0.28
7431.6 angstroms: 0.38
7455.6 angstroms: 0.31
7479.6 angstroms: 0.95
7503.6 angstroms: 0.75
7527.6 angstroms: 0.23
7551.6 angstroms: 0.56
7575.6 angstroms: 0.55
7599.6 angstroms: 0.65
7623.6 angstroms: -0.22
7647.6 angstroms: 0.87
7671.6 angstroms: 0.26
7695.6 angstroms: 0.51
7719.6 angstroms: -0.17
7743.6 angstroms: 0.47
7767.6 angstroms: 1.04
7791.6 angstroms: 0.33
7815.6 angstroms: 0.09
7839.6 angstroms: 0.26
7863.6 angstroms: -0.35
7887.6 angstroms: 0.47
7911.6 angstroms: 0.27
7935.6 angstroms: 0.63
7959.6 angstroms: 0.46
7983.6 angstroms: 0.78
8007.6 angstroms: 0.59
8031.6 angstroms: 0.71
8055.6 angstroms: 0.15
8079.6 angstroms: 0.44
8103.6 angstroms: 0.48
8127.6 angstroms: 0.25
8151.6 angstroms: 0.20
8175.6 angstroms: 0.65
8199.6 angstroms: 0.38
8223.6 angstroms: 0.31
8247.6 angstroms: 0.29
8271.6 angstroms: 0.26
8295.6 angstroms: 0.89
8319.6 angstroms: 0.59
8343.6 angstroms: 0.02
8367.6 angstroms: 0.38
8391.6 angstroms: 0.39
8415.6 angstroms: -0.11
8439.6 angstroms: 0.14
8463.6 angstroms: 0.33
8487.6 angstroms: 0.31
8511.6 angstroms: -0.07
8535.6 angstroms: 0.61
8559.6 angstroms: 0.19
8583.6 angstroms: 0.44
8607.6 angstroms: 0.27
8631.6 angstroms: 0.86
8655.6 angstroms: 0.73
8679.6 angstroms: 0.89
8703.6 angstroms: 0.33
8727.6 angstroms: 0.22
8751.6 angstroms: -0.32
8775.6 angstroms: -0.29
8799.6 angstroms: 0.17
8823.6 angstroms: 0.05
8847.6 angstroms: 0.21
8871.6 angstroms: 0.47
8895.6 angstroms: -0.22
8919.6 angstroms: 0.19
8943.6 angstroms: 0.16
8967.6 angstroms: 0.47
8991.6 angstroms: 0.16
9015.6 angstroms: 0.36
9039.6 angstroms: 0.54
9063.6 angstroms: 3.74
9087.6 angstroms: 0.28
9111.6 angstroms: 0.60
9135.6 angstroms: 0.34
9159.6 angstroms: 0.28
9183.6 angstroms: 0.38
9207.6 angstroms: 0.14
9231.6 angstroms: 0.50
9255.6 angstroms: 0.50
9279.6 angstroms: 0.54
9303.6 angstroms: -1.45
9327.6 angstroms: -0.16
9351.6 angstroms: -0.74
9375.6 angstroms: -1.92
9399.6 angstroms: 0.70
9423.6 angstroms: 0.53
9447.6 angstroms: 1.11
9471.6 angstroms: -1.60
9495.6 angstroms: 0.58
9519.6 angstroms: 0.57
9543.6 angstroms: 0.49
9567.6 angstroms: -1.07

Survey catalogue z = 1.431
